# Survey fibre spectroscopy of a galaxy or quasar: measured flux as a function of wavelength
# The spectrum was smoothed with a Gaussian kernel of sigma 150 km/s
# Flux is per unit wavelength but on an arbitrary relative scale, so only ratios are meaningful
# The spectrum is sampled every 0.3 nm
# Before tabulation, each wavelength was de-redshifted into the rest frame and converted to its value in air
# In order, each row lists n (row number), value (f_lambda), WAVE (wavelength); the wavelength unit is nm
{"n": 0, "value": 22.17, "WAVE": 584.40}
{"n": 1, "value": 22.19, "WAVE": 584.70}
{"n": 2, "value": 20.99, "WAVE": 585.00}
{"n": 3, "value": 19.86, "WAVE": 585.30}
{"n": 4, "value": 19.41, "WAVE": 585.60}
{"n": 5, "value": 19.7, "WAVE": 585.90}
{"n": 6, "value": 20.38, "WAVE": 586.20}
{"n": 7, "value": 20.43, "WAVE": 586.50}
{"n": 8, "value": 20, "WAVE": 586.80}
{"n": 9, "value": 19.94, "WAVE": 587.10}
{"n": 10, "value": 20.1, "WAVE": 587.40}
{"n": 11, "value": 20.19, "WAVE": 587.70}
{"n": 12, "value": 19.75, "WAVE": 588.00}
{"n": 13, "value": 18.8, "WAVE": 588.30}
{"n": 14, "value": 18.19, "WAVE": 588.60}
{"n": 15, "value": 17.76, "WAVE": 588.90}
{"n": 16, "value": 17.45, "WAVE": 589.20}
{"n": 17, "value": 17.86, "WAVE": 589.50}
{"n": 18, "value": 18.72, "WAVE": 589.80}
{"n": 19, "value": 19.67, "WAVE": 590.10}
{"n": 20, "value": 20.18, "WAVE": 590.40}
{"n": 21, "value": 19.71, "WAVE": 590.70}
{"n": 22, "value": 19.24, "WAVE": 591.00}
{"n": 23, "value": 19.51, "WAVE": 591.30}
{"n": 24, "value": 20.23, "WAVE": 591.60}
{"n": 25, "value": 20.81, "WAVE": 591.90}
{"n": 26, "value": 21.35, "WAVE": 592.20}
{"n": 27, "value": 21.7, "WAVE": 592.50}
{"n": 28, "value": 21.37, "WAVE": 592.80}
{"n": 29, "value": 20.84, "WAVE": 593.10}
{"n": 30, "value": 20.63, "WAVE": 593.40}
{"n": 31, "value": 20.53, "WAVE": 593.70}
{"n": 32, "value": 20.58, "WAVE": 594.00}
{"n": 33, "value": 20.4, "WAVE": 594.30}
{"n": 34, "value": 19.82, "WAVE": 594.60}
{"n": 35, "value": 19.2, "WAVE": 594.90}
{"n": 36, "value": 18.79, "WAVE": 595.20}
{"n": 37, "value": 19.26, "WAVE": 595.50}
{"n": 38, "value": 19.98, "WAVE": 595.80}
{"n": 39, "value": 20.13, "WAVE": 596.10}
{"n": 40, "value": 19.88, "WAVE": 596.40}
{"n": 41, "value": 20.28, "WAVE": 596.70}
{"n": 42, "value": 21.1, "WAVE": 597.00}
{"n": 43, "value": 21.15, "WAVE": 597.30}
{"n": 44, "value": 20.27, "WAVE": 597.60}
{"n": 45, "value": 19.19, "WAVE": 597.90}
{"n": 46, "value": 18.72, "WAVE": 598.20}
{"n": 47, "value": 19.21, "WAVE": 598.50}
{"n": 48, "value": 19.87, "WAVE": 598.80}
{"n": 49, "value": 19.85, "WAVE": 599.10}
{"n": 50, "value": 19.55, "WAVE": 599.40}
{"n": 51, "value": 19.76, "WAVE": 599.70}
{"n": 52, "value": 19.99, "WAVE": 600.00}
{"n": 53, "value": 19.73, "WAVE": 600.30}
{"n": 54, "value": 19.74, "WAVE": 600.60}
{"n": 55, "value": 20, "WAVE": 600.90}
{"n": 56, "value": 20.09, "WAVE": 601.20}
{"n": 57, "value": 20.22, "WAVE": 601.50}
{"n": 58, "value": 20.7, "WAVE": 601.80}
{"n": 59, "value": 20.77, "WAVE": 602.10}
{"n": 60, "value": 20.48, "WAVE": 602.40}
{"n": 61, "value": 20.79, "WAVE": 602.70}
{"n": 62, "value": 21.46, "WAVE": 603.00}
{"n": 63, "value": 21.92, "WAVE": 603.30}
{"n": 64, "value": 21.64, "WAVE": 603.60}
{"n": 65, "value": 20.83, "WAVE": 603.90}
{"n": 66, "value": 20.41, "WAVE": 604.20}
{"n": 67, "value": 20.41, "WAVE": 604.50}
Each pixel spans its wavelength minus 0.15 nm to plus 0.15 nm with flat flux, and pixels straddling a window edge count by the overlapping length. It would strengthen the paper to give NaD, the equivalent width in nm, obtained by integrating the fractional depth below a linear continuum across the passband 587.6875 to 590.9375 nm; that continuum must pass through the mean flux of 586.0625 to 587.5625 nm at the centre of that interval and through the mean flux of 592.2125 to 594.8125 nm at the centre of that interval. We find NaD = 0.24 nm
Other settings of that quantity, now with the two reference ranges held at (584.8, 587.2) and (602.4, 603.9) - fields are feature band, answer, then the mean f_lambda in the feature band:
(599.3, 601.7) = 0.137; 19.9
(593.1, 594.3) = 0.004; 20.6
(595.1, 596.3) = 0.070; 19.6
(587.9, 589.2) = 0.119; 18.4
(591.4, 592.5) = -0.017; 20.9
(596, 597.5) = 0.025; 20.5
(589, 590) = 0.113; 18.1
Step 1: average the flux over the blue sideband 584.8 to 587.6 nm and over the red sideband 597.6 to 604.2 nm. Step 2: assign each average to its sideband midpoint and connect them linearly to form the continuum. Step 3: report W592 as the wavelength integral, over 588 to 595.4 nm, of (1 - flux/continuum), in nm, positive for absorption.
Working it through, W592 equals 0.16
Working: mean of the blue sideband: 20.1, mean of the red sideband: 20.2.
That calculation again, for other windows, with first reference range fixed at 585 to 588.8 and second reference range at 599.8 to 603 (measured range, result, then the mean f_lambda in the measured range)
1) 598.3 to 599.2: 0.03 nm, 19.6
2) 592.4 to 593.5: -0.06 nm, 21.1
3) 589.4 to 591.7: 0.06 nm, 19.4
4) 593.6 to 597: 0.02 nm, 19.9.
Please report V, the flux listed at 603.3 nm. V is 21.92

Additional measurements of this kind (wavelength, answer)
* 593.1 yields 20.84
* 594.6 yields 19.82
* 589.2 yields 17.45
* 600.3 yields 19.73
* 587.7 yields 20.19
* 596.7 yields 20.28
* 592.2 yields 21.35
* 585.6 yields 19.41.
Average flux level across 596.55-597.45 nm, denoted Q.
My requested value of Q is 20.8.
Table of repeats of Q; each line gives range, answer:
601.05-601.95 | 20.3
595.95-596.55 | 20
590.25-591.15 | 19.7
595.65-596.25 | 20.1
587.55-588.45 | 19.6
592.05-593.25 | 21.3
